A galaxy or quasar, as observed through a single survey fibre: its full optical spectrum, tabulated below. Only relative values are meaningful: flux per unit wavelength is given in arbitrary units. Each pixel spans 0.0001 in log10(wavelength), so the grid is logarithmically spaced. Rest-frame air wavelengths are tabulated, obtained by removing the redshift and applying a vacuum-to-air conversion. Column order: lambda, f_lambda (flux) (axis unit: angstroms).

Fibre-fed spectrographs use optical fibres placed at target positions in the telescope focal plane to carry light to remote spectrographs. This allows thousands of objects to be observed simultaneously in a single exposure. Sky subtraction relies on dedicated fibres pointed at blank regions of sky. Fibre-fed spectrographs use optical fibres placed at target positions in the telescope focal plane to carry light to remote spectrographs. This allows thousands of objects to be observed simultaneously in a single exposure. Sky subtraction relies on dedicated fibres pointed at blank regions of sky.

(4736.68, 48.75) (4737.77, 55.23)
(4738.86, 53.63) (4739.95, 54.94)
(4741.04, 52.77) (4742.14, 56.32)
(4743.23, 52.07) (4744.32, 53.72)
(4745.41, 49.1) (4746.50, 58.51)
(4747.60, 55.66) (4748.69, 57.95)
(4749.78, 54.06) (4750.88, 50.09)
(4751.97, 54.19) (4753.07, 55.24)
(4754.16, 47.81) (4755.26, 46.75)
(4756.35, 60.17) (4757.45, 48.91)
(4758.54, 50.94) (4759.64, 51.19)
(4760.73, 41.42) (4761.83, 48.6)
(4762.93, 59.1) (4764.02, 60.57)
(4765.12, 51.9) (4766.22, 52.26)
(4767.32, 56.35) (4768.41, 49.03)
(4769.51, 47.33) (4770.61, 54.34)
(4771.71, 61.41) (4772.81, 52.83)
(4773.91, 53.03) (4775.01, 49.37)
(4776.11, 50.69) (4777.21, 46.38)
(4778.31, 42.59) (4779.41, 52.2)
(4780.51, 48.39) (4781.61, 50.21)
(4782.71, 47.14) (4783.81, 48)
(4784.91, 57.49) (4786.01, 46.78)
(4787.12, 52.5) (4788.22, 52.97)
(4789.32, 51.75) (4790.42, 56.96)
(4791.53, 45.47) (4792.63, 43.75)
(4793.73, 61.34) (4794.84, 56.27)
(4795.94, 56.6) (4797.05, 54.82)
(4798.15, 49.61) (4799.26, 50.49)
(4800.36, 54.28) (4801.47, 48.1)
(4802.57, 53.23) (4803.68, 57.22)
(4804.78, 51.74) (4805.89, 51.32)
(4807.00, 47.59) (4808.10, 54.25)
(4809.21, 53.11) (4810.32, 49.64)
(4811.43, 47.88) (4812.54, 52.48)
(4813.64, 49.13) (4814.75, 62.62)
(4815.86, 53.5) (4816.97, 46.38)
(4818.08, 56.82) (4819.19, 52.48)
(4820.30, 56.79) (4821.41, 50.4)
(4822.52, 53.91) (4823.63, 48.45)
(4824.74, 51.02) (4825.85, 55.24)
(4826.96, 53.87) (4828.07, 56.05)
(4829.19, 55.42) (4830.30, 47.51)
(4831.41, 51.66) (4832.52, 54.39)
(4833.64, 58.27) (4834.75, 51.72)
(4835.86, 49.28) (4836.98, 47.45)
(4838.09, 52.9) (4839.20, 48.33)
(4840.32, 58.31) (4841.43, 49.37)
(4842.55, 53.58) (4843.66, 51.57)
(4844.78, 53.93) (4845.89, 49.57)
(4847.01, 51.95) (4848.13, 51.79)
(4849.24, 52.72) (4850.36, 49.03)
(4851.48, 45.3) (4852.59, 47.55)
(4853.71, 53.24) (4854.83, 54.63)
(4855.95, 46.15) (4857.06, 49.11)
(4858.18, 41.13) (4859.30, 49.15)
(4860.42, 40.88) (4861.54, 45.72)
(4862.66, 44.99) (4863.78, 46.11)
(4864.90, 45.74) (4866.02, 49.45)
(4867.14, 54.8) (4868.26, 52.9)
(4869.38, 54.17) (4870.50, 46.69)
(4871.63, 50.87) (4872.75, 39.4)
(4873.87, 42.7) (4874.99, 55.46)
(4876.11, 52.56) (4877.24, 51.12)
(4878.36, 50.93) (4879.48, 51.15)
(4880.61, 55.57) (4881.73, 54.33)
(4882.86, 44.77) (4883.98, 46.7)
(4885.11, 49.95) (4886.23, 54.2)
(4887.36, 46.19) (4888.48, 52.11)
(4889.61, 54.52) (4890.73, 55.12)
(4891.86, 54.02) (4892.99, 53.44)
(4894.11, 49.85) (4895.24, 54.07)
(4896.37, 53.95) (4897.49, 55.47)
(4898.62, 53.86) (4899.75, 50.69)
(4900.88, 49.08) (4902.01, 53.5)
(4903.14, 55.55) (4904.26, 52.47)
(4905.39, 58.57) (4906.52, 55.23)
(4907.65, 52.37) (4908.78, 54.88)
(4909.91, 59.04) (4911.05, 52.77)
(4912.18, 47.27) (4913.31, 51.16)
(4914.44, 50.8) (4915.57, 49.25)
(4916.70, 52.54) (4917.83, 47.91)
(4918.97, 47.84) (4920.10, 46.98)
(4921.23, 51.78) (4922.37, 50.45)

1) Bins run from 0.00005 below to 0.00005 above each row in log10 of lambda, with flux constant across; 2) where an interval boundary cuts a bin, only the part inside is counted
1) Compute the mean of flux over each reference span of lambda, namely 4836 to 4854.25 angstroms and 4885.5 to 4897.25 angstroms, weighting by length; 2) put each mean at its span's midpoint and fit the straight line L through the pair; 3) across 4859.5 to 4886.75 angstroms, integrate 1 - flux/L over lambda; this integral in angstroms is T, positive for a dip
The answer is 1.52 angstroms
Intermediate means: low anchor 51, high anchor 52.8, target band 49.2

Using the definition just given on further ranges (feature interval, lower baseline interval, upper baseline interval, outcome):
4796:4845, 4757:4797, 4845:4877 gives -2.3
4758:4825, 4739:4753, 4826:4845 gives 1.8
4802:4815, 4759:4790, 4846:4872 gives -0.5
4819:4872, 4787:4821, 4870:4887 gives 0.3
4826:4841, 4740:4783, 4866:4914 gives -0.2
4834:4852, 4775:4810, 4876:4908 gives 0.3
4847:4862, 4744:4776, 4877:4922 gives 1.1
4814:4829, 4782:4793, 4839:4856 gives -0.8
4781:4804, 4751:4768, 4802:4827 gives 0.2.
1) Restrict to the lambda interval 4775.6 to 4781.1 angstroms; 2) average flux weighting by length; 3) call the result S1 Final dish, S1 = 48.1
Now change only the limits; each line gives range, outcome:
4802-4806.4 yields 53.4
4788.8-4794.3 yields 51.8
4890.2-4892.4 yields 54.5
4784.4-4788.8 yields 52.4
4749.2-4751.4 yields 52.1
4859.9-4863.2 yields 43.9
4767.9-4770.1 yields 48.2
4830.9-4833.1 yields 53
